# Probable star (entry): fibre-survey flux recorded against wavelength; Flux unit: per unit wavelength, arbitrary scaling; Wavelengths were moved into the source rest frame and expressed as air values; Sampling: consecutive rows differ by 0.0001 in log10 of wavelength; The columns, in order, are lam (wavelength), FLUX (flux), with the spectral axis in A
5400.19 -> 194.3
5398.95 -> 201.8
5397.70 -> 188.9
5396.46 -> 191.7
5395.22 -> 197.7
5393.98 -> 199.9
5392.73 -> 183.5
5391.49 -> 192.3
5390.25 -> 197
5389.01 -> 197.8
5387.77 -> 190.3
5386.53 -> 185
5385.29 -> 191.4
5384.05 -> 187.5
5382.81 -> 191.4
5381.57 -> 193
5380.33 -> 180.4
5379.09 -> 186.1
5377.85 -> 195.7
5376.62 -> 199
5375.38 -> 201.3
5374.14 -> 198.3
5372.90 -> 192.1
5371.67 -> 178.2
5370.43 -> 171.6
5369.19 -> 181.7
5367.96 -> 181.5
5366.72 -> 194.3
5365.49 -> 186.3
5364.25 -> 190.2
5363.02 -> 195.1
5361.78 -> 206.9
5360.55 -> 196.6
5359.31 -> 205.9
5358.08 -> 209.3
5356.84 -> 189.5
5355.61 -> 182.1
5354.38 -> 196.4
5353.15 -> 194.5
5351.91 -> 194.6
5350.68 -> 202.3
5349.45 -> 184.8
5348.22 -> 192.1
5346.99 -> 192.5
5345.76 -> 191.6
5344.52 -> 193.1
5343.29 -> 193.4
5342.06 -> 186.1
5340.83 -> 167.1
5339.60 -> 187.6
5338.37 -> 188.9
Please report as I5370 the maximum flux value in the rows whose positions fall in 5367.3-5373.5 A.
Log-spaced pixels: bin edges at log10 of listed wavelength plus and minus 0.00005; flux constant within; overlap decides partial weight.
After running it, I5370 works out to 192.1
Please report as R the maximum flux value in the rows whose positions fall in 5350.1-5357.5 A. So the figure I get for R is 202.3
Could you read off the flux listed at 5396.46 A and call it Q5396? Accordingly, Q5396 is 191.7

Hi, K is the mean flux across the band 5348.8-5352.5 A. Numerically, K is 194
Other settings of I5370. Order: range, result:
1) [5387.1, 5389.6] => 197.8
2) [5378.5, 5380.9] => 186.1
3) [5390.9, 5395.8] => 199.9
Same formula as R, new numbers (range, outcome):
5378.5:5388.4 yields 193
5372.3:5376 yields 201.3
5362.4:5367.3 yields 195.1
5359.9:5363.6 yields 206.9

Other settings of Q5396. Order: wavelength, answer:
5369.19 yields 181.7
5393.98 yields 199.9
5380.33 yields 180.4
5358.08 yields 209.3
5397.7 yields 188.9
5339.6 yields 187.6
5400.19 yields 194.3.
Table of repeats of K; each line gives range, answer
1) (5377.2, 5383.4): 189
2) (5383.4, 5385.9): 189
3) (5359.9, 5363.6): 199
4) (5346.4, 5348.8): 192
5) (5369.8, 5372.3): 175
